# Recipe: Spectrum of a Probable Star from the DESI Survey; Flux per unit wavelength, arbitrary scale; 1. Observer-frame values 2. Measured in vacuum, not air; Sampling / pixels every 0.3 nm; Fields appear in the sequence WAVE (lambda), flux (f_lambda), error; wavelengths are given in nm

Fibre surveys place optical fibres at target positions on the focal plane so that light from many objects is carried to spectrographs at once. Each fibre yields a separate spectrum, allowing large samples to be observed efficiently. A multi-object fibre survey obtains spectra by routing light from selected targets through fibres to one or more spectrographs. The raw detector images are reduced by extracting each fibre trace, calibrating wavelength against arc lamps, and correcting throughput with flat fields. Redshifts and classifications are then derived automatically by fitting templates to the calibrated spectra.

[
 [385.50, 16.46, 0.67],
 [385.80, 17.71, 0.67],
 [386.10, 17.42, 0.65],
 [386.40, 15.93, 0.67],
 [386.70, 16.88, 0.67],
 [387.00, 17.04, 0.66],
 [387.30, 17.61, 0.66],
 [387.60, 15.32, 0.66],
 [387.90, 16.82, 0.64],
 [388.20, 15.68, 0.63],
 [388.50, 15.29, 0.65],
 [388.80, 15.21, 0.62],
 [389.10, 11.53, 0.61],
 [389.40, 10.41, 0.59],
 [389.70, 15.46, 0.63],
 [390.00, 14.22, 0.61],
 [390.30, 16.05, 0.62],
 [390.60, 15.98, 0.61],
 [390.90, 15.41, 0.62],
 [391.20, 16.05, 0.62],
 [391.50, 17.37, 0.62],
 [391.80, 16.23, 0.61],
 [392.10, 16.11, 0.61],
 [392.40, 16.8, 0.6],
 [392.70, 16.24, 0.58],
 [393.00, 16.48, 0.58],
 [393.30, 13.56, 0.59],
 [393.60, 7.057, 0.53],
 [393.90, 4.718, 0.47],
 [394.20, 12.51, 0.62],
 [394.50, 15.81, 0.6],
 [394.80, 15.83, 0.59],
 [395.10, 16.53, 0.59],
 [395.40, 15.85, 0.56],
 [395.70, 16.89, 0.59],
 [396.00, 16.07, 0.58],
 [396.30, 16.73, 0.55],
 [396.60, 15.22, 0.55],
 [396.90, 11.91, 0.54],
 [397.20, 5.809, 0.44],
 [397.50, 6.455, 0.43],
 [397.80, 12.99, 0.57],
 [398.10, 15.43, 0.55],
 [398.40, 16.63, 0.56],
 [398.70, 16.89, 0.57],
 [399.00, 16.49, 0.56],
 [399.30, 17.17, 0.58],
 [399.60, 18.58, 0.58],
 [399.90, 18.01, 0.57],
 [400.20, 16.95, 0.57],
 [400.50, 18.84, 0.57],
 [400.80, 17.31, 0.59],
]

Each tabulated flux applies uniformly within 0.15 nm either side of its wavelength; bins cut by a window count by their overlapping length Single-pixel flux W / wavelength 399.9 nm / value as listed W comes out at 18.01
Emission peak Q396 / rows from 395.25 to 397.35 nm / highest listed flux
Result 16.89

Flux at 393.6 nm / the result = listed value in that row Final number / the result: 7.057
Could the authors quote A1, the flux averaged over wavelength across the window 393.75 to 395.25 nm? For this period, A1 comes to 13.1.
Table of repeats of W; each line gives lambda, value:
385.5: 16.46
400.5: 18.84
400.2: 16.95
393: 16.48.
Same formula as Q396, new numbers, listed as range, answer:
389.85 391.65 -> 17.37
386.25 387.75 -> 17.61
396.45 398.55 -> 16.63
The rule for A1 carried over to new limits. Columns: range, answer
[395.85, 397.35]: 13.1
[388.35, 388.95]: 15.2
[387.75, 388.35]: 16.2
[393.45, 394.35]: 8.09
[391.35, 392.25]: 16.6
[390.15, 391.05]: 15.8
